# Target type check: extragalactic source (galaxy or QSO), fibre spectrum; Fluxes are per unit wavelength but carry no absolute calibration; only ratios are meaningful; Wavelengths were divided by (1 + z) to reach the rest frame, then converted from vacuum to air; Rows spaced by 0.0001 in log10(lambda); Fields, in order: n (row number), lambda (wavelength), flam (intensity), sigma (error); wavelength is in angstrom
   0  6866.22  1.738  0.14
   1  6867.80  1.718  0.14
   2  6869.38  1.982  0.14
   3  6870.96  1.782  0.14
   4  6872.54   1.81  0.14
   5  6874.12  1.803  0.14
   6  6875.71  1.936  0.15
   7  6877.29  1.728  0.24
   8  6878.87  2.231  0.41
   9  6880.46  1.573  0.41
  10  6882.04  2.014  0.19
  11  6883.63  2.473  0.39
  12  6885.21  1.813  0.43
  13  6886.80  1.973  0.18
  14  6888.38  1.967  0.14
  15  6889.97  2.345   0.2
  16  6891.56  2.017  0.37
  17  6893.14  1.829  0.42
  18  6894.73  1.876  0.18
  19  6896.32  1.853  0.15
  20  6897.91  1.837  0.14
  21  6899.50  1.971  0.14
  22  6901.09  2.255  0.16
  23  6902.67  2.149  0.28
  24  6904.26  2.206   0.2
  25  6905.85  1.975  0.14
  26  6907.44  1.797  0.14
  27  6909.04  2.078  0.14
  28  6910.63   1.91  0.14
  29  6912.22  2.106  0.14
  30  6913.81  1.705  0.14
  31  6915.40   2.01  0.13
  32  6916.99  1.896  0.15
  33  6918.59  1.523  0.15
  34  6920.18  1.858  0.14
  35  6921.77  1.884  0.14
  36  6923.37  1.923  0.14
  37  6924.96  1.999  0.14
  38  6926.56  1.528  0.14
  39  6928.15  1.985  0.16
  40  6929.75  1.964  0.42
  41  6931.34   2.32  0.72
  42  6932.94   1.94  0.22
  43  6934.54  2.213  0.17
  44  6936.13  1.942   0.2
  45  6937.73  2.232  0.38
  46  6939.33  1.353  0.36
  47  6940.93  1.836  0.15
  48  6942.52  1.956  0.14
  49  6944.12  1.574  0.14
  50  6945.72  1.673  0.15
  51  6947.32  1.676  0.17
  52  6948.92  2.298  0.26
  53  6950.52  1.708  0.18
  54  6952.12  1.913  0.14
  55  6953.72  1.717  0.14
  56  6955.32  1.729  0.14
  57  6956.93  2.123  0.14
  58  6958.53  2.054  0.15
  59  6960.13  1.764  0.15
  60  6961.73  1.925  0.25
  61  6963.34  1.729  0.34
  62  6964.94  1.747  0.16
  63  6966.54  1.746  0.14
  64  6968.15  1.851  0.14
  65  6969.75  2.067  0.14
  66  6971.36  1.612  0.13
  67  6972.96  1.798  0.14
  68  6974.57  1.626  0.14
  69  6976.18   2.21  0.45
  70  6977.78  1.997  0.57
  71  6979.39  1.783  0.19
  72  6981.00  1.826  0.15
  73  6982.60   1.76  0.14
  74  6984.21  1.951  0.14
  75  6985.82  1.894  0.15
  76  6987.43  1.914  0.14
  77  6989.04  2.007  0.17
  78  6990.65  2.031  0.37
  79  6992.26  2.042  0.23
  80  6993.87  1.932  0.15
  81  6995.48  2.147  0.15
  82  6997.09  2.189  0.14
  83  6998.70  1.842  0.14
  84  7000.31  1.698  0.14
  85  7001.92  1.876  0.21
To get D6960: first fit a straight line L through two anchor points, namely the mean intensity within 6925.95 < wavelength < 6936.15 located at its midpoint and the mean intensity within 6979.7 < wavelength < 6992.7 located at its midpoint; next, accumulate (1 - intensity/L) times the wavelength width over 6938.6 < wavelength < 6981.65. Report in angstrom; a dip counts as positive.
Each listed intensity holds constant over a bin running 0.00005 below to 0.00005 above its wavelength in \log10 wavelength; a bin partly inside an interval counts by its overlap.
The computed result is 2.84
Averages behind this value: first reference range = 2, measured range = 1.83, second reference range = 1.92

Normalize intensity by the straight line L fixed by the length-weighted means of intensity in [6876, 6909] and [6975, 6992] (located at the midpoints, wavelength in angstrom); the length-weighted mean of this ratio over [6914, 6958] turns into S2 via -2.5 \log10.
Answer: 0.05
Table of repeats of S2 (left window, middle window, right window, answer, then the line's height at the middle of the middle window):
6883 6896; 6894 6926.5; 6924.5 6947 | 0.018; 1.96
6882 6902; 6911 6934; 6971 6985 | 0.029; 1.96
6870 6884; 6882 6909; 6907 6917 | -0.053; 1.92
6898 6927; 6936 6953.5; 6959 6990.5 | 0.041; 1.9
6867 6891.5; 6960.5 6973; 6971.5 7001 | 0.067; 1.92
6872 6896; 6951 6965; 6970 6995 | 0.032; 1.91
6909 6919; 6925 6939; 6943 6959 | -0.070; 1.87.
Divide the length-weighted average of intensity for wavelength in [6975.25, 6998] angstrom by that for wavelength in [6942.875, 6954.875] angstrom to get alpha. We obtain 1.10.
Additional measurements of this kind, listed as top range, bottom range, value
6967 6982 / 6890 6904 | 0.93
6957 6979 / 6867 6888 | 0.97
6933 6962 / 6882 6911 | 0.93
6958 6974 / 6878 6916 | 0.91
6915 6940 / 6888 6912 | 0.95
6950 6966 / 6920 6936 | 0.94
